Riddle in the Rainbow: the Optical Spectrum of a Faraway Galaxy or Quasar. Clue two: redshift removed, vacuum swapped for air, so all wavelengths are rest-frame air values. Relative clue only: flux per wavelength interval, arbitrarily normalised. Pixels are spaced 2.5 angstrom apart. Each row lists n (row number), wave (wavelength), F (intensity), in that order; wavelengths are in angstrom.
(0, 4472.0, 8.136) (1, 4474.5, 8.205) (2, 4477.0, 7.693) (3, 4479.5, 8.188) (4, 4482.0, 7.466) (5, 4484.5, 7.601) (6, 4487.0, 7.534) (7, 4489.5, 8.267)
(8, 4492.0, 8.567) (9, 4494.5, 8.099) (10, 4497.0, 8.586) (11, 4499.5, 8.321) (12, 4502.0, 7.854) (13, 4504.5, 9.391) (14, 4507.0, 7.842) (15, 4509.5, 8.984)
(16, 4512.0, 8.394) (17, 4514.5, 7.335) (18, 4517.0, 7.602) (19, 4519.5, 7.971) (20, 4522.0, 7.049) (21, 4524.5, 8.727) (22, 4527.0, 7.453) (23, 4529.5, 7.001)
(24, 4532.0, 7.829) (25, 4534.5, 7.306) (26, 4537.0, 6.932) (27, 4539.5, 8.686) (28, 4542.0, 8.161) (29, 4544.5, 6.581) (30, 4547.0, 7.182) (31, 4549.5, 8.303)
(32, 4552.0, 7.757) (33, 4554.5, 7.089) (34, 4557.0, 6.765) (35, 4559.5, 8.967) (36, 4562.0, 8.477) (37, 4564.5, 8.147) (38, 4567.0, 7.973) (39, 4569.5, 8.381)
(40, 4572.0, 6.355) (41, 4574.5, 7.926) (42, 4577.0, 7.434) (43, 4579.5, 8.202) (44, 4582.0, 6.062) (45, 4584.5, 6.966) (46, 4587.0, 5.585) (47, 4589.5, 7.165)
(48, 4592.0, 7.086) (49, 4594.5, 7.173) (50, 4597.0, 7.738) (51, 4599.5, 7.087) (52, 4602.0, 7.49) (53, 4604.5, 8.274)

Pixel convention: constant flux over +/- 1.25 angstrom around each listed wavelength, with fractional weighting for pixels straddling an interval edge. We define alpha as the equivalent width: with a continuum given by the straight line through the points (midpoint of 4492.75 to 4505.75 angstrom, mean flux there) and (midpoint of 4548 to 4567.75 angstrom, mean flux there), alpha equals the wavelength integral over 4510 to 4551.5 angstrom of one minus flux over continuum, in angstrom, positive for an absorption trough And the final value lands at 2.5 angstrom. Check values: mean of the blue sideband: 8.45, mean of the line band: 7.68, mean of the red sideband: 7.92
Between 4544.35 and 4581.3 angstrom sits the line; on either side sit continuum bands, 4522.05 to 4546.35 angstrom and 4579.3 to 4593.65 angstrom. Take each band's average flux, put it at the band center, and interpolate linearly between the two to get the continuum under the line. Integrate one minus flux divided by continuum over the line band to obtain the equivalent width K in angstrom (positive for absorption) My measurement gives -3.03 angstrom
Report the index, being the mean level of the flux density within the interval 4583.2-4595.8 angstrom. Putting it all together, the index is 6.8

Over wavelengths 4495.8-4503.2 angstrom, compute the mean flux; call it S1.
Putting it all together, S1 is 8.25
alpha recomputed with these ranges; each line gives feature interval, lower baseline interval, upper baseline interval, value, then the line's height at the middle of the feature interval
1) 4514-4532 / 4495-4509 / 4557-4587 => 1.21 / 8.17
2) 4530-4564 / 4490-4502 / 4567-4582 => 0.57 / 7.82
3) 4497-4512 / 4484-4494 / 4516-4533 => -1.17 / 7.87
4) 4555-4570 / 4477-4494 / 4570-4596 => -1.72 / 7.23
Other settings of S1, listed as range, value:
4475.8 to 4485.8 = 7.74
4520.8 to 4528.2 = 7.75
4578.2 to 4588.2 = 6.71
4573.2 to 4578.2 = 7.67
